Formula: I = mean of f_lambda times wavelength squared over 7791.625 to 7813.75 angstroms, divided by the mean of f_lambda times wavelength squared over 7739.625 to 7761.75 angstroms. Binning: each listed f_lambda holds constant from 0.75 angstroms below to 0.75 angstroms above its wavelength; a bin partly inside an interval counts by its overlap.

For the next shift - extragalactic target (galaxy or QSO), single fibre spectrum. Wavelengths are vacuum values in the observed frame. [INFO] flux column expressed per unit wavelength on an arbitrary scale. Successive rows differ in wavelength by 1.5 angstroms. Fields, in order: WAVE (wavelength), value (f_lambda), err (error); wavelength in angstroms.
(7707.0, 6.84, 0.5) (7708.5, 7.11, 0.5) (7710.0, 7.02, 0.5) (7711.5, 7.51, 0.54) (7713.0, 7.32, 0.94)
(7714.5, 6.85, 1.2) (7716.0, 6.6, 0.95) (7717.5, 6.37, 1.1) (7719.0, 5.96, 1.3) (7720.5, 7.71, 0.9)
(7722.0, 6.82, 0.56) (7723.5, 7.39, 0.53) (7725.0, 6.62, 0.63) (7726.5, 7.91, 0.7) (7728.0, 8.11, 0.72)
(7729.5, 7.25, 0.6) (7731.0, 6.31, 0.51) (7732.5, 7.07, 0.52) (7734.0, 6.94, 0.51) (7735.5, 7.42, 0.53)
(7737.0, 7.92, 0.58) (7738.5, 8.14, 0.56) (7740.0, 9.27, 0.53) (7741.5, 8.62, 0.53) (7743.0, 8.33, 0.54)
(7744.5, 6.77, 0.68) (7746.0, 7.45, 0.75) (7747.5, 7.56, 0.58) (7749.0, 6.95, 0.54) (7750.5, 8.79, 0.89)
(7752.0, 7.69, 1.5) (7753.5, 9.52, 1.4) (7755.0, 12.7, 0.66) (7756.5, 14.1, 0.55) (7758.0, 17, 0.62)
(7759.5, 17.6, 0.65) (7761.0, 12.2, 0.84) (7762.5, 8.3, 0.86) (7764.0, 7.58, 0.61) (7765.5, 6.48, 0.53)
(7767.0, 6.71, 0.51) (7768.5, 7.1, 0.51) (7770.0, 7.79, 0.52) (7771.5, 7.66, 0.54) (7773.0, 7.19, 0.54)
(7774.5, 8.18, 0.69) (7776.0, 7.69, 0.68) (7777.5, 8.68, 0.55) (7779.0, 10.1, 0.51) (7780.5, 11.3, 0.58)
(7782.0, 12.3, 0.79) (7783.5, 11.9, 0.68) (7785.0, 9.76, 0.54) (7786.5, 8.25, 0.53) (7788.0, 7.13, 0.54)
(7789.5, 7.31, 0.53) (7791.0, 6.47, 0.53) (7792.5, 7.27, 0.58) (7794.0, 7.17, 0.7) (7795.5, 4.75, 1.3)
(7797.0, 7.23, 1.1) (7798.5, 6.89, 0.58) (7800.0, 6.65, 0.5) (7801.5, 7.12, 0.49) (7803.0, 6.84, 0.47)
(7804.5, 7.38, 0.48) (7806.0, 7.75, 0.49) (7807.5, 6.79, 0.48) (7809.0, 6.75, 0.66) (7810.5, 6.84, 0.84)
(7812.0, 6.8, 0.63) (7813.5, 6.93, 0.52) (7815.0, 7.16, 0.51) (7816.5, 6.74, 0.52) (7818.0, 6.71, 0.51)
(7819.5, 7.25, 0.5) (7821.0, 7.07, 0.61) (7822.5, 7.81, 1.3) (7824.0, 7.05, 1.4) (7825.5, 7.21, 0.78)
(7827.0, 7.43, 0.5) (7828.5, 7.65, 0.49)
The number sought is 0.7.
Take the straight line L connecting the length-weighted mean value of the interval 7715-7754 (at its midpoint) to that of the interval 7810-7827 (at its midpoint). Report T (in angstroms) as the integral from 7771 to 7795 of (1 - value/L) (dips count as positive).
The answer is -4.51 angstroms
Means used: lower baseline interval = 7.5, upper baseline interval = 7.07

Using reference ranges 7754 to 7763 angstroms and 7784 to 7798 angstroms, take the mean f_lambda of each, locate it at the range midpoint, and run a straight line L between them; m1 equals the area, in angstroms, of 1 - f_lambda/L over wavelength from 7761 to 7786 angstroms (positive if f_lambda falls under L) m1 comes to 3.87 angstroms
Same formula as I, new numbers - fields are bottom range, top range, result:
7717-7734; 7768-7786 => 1.32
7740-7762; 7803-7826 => 0.70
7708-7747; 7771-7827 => 1.06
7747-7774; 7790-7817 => 0.72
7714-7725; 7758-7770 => 1.46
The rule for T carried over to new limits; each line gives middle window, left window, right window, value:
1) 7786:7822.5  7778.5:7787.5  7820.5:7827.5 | 7.5 angstroms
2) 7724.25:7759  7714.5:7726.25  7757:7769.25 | 0.1 angstroms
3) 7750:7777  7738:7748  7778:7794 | -3.8 angstroms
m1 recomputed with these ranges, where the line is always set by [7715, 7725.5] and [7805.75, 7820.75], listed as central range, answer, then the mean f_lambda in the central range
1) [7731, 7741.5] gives -1.43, 7.75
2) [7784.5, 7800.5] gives -0.52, 7.14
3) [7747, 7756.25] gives -3.17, 9.19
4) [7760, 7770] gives -2.06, 8.28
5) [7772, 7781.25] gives -2.60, 8.82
